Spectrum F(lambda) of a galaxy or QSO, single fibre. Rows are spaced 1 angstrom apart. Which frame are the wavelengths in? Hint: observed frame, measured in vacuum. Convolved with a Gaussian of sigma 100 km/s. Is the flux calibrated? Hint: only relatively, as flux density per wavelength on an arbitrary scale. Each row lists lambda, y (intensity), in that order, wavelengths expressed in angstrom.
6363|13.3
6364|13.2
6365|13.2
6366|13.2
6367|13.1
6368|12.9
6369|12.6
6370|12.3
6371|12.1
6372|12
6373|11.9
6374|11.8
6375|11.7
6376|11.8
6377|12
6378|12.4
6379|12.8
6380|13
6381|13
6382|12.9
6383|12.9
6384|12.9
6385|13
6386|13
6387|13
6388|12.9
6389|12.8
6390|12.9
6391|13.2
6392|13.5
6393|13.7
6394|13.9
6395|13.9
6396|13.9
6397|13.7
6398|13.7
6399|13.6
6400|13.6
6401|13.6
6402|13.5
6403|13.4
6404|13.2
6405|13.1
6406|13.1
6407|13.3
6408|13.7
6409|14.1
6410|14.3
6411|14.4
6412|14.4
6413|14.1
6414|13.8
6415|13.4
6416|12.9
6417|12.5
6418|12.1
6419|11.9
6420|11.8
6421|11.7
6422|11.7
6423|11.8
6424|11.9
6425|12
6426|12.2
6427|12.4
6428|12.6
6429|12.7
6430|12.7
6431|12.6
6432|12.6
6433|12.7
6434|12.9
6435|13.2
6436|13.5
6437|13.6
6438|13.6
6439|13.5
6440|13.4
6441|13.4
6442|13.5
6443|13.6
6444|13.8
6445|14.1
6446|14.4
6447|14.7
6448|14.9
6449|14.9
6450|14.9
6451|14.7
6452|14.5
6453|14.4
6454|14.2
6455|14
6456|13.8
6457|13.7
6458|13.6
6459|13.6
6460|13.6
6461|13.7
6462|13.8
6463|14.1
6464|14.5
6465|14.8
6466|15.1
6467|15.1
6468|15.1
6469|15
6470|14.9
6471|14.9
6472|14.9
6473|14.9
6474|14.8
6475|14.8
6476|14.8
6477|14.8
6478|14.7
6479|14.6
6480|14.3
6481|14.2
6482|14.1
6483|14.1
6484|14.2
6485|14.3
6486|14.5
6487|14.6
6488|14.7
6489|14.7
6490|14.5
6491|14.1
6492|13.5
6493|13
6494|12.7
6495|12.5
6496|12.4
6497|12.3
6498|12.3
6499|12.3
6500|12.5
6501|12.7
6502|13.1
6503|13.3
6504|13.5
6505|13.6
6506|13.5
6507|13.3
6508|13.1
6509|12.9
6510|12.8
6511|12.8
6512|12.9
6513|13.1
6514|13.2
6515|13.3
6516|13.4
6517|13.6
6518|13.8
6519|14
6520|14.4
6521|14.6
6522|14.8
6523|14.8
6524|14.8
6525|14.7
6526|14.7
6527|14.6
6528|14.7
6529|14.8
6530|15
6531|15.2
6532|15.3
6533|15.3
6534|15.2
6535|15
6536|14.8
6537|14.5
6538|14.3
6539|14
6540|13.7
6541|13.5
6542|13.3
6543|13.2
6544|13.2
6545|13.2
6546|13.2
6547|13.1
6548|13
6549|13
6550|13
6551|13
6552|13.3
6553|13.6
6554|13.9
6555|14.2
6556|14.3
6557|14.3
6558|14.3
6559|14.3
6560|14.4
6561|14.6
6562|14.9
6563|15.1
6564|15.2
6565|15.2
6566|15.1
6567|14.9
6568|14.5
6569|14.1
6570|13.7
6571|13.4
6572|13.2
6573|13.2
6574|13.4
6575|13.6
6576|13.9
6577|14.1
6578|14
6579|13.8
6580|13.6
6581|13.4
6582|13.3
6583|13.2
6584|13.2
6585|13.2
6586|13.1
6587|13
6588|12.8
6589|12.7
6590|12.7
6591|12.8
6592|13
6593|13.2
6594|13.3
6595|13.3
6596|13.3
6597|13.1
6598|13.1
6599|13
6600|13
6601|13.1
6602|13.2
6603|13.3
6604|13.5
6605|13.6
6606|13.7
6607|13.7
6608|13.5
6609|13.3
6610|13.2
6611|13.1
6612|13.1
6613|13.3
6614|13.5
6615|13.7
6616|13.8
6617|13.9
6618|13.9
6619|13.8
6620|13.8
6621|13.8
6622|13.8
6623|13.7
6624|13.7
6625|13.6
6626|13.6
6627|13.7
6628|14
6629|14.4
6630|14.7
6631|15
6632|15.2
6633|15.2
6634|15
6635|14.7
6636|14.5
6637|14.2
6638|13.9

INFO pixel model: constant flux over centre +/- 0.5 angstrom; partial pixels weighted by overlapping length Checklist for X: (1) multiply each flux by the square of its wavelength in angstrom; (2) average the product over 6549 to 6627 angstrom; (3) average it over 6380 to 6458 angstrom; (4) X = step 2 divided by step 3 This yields 1.08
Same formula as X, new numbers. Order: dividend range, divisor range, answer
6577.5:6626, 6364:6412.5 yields 1.09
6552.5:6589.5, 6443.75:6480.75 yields 0.99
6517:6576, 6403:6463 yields 1.10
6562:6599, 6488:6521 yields 1.05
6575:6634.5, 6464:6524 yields 1.01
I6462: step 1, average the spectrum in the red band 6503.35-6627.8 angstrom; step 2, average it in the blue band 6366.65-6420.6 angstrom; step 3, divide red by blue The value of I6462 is 1.05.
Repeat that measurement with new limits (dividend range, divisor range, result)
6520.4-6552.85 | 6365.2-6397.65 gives 1.10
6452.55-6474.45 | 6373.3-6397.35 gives 1.11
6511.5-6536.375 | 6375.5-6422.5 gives 1.09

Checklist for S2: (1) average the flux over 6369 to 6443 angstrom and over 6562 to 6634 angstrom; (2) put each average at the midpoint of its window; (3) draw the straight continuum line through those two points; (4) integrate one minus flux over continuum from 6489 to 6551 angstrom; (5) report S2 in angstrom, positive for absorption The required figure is -1.4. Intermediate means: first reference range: 13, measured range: 13.7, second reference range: 13.7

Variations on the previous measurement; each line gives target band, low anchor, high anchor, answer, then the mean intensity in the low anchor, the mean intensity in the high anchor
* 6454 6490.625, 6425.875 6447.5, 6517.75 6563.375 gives -2.3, 13.3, 14.2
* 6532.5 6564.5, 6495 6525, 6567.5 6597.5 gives -1.5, 13.4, 13.4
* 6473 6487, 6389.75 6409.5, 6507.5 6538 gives -0.5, 13.5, 14.2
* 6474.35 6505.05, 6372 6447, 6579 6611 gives -1.4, 13.1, 13.2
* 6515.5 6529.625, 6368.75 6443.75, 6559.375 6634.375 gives -1.0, 13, 13.7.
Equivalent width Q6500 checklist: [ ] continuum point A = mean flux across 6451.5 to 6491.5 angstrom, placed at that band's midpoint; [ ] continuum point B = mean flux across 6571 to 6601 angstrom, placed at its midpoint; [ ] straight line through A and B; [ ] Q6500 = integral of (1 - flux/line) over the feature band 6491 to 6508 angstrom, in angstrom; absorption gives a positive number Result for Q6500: 1.43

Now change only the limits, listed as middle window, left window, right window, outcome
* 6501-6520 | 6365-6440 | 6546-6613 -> 0.05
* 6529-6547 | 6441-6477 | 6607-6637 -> -0.04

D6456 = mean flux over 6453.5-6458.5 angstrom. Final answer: 13.9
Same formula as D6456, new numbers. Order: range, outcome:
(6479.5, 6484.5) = 14.2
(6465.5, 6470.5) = 15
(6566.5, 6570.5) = 14.3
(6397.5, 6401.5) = 13.6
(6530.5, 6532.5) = 15.2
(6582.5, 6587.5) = 13.1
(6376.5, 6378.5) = 12.2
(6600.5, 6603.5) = 13.2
